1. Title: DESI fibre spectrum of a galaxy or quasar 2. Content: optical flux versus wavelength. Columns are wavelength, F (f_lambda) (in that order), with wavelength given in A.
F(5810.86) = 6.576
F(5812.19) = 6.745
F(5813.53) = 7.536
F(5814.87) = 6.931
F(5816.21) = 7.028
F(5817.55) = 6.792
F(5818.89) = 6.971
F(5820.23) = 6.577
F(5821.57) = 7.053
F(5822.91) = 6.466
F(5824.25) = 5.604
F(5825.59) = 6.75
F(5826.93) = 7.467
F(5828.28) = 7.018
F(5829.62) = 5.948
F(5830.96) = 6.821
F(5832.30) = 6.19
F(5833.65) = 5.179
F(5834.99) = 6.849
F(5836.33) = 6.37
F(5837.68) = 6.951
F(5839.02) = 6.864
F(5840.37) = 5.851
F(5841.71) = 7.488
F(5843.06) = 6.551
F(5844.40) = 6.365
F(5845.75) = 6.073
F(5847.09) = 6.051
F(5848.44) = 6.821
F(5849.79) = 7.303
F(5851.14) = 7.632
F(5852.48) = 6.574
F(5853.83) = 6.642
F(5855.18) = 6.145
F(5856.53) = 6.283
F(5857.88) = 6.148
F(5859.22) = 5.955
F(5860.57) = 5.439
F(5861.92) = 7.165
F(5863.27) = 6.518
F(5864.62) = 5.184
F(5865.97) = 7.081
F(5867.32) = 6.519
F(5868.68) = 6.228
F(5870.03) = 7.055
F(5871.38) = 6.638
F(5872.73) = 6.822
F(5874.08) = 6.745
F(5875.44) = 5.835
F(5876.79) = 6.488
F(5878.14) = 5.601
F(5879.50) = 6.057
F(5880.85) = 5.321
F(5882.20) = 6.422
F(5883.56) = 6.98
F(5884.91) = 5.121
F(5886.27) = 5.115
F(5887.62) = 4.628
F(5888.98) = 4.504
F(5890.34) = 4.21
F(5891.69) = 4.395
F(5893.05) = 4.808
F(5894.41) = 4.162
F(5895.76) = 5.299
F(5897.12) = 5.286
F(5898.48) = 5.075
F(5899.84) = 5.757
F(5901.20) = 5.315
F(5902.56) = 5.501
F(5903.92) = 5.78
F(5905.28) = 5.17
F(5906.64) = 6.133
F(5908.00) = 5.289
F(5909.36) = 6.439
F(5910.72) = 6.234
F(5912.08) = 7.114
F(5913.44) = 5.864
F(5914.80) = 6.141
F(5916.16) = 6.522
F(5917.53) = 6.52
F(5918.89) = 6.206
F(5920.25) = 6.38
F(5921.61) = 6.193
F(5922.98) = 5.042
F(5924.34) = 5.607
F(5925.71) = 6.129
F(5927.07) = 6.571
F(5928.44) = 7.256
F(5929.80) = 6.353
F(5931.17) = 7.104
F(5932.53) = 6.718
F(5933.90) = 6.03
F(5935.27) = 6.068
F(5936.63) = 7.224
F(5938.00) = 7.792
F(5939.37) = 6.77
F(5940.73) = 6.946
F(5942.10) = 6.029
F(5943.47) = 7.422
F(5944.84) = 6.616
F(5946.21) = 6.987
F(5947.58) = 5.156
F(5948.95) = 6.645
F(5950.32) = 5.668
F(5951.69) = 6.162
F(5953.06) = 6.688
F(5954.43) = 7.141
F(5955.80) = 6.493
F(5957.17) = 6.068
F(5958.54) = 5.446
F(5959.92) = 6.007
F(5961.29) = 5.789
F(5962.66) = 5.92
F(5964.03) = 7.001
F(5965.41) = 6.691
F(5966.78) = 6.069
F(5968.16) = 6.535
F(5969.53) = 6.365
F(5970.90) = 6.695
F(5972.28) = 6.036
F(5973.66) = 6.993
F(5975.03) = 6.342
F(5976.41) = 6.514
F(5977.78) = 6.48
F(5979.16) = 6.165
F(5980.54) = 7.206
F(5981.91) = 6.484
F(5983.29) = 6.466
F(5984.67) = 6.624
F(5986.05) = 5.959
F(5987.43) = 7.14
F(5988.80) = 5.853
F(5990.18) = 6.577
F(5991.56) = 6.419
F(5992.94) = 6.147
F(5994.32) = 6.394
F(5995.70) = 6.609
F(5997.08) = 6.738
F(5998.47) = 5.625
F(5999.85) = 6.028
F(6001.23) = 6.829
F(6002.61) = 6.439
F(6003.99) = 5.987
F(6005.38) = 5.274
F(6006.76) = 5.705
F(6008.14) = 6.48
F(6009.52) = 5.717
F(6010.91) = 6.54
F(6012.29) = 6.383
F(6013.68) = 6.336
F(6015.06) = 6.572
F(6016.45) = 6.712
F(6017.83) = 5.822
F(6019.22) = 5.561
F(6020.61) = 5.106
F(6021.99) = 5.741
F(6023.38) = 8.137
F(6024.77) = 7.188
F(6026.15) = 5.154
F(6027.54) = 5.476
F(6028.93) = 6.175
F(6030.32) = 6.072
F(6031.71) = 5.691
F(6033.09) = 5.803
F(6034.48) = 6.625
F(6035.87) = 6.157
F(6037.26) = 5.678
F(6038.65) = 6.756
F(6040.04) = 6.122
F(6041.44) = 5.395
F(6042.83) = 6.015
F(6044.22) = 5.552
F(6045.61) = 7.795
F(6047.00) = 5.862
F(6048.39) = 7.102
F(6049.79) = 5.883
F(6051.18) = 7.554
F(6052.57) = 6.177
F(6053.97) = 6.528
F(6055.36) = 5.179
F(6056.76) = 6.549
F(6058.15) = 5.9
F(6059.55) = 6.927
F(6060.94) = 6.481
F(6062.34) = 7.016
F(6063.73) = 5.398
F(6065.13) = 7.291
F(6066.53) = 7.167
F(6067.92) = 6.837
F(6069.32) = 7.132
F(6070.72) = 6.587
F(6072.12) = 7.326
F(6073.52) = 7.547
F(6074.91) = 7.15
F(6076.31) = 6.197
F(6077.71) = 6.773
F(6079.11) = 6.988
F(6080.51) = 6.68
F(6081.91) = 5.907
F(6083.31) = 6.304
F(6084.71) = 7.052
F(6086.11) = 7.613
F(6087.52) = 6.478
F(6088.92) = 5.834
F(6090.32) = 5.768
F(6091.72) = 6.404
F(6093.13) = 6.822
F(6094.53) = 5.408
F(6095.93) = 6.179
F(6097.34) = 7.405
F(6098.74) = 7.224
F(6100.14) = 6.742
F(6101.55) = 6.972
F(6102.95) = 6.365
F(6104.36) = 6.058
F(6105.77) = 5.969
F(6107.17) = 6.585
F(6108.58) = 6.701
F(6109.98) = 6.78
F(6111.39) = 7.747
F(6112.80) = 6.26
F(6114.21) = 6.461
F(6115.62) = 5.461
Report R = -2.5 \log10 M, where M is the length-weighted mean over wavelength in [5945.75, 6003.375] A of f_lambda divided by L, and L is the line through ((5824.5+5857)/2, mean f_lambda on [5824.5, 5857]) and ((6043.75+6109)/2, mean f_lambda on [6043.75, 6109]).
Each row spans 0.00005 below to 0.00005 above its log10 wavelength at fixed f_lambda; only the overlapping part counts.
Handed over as 0.04 mag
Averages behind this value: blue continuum 6.58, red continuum 6.59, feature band 6.37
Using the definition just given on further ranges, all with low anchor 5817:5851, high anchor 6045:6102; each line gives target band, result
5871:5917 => 0.17 mag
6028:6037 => 0.10 mag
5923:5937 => 0.03 mag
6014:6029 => 0.08 mag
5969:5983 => 0.01 mag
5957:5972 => 0.06 mag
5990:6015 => 0.07 mag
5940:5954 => 0.03 mag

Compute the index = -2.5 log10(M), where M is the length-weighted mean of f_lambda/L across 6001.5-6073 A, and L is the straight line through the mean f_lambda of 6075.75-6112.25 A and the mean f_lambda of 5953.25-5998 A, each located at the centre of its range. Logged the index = 0.03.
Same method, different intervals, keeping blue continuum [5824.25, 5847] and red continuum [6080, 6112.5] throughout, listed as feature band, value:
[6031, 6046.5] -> 0.069 mag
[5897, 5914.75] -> 0.128 mag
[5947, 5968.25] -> 0.054 mag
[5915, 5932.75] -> 0.031 mag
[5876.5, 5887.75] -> 0.130 mag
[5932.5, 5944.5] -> -0.040 mag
